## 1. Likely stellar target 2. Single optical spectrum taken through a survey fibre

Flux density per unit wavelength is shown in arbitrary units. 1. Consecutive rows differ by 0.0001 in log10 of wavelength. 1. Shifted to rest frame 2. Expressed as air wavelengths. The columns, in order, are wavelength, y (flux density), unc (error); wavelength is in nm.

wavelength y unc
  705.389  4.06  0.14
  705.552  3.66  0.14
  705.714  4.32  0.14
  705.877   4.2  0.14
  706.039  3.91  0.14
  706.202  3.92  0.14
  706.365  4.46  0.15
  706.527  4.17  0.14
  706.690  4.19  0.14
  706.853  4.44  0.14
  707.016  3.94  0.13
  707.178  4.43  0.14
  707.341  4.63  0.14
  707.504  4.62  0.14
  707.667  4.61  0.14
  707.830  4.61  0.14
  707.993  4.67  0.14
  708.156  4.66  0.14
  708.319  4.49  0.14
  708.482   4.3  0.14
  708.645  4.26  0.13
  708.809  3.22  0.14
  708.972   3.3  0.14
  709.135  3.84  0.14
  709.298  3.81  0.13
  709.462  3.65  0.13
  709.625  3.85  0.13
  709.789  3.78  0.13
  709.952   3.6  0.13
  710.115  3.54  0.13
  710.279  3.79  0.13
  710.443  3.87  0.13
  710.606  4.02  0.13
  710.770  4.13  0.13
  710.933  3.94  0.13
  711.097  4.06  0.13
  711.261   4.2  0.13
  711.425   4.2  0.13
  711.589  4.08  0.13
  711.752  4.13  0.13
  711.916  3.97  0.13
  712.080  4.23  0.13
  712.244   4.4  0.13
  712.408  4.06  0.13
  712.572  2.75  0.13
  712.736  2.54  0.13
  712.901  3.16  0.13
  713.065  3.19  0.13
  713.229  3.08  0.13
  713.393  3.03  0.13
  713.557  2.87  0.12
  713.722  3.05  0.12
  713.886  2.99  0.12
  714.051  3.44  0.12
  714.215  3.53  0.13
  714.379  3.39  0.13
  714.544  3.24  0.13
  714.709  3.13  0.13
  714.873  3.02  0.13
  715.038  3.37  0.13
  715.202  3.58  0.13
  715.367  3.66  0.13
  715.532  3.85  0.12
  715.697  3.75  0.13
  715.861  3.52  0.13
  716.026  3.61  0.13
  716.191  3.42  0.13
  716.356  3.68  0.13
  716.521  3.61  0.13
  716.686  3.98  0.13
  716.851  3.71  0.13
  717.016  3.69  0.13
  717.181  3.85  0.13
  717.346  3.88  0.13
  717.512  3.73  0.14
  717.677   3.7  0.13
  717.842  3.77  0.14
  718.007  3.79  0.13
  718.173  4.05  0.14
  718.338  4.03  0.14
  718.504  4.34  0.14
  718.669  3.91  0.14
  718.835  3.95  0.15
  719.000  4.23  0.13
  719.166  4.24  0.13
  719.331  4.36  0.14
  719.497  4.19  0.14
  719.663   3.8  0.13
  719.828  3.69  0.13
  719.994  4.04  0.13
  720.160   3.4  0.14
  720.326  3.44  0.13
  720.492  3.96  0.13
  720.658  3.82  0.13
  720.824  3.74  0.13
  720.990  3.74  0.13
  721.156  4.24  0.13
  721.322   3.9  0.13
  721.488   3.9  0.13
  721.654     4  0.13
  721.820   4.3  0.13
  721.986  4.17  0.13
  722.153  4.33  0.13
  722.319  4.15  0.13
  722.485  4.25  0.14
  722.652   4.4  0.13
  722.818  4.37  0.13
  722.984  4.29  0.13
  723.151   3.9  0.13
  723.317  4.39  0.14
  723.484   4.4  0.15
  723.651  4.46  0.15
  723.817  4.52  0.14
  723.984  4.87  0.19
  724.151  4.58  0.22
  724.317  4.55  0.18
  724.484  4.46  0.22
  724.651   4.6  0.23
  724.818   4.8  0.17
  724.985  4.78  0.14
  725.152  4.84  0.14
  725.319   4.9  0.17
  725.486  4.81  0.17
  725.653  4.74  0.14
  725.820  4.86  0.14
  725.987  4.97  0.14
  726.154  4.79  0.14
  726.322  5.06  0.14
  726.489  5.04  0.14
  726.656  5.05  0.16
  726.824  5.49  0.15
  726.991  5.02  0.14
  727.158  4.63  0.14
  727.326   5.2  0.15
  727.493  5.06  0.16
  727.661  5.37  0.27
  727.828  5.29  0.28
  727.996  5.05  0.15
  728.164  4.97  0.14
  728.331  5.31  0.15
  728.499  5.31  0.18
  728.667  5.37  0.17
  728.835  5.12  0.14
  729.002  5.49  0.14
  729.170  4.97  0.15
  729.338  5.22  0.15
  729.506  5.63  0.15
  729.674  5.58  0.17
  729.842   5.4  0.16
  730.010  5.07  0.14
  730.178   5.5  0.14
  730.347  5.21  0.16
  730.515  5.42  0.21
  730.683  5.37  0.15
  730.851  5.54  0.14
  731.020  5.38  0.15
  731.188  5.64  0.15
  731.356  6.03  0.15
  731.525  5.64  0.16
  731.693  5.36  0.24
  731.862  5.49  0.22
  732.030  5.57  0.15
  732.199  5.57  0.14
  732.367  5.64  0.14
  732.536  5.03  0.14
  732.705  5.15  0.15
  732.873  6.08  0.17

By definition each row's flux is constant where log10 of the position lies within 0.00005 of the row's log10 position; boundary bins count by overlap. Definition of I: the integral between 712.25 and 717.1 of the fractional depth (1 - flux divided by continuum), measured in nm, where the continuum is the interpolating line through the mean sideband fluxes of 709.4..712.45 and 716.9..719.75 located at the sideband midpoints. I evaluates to 0.71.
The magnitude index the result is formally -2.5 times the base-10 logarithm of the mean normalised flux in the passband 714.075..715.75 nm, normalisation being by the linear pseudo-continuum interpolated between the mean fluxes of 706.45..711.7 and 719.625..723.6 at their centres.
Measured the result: 0.179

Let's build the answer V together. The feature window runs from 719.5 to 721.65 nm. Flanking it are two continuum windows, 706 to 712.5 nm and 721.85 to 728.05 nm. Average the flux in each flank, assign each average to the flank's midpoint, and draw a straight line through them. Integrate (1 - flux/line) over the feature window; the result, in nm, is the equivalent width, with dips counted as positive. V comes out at 0.34 nm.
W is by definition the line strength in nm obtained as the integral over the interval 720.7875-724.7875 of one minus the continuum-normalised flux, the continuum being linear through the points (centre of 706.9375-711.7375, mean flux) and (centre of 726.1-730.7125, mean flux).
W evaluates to 0.49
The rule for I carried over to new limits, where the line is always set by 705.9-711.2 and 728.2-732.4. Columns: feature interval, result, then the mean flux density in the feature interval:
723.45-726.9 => 0.22 nm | 4.79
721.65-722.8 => 0.16 nm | 4.25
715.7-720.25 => 0.79 nm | 3.86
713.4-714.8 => 0.39 nm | 3.19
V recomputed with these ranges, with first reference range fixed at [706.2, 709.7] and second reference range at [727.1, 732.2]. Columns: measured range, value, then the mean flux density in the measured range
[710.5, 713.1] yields 0.33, 3.83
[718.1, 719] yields 0.13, 4.07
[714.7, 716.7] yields 0.46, 3.55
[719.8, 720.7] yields 0.21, 3.72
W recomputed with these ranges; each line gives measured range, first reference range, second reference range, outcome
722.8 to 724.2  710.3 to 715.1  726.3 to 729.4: 0.08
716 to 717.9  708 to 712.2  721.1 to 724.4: 0.20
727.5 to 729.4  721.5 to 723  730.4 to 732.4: -0.03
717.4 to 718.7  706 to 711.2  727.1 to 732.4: 0.21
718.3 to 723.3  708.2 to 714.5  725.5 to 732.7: 0.53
